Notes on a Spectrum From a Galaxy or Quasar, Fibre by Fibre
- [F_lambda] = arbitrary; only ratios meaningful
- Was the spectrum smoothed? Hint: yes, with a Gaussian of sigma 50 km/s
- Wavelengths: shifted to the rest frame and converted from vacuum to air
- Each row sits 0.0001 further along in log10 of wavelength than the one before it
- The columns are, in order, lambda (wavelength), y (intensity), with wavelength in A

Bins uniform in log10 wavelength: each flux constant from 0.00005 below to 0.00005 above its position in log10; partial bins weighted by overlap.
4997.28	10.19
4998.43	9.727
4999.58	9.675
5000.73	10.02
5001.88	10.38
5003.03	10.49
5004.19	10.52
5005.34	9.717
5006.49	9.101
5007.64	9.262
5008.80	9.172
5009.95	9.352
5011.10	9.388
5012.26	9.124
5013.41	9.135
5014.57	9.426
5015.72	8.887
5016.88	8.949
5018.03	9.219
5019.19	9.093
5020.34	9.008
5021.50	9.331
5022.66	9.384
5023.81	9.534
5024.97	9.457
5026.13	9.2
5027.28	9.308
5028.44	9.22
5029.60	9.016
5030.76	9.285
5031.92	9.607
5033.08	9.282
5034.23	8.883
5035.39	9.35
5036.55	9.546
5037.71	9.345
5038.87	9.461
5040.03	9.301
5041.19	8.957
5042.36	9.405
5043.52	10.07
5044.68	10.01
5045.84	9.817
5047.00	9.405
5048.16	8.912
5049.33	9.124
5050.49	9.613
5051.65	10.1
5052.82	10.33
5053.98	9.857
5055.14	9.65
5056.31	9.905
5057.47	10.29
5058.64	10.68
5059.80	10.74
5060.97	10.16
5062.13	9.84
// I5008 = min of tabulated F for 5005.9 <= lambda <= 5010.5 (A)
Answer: 9.101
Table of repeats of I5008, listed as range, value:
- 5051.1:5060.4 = 9.65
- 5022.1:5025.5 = 9.384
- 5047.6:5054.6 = 8.912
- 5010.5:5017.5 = 8.887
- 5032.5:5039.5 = 8.883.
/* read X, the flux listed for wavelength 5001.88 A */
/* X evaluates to 10.38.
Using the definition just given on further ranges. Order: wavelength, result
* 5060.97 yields 10.16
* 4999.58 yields 9.675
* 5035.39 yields 9.35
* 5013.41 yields 9.135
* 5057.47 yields 10.29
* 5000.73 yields 10.02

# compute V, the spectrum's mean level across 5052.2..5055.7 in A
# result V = 9.95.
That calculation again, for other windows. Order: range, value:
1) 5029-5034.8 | 9.22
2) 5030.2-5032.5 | 9.44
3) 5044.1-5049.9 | 9.45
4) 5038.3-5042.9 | 9.26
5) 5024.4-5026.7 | 9.32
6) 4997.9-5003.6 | 10.1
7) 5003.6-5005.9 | 10.1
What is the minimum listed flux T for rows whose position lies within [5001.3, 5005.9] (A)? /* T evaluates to 9.717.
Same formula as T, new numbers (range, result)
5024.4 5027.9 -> 9.2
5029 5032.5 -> 9.016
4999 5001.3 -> 9.675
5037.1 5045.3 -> 8.957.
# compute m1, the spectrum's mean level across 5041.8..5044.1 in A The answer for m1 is 9.75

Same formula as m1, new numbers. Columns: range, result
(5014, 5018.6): 9.13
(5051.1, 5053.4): 10.2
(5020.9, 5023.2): 9.32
